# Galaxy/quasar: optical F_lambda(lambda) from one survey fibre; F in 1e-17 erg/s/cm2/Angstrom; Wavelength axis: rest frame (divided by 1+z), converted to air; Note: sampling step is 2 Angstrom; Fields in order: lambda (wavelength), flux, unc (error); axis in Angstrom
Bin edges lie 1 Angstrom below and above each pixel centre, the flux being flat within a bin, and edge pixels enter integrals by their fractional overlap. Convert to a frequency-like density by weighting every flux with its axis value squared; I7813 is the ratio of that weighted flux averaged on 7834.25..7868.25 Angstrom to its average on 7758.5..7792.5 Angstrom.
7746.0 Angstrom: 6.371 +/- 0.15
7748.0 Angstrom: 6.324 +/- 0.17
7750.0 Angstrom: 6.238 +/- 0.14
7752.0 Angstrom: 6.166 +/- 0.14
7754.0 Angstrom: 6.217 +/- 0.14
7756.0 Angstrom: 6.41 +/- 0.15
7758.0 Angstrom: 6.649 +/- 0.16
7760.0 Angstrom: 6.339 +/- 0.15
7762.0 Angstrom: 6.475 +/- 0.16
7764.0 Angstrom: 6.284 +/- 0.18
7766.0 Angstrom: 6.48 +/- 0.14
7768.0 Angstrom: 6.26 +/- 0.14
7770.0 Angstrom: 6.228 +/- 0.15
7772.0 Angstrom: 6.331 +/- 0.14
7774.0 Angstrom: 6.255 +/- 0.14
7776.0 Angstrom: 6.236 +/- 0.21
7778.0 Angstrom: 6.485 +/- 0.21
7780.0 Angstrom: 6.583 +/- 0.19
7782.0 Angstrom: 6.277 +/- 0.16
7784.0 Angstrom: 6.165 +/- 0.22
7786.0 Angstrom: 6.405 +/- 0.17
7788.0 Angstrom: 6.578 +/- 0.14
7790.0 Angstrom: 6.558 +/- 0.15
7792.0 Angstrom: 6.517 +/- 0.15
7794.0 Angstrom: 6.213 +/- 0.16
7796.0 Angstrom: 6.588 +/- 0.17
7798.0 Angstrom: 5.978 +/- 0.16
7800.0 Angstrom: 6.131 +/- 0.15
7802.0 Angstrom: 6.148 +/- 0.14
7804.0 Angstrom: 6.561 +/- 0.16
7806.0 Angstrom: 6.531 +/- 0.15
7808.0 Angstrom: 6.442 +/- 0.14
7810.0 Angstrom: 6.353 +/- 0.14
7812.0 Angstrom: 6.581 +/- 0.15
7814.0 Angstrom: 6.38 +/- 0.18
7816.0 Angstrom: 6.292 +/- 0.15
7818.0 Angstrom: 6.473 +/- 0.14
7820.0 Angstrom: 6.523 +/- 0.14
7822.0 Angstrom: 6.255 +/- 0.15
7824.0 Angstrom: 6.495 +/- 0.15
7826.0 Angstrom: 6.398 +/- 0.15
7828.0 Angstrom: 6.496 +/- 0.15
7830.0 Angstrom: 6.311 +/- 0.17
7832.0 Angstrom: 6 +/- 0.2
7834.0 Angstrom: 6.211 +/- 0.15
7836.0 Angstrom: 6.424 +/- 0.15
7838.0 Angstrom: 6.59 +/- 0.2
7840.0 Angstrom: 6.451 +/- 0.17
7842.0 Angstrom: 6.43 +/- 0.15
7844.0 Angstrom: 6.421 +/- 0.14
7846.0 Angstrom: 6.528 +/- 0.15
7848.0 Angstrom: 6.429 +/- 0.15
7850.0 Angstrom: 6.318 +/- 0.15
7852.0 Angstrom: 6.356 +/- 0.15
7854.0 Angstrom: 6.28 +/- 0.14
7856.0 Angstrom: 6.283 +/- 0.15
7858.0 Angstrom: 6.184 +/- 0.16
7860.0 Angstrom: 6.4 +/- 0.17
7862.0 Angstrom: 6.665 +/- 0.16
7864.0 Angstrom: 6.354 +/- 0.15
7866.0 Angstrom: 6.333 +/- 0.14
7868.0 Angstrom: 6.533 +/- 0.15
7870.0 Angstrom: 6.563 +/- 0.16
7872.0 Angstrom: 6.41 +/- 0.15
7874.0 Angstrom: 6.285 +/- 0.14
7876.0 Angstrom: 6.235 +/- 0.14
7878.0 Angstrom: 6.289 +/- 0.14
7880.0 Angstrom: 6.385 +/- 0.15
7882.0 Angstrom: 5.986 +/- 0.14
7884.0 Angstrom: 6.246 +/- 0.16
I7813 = 1.02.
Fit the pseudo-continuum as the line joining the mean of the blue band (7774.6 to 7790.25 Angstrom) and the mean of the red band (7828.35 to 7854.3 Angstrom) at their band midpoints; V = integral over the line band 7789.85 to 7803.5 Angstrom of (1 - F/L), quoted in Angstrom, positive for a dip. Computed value 0.20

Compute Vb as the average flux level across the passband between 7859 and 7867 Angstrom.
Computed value 6.44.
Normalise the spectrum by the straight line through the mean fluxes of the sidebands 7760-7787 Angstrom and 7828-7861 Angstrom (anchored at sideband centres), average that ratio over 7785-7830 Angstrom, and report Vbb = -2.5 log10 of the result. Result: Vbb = -0.01 mag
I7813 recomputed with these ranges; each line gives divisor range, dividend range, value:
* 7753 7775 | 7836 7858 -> 1.03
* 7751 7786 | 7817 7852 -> 1.03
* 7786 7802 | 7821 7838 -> 1.01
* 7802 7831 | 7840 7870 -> 1.01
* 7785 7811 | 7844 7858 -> 1.01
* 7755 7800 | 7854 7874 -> 1.03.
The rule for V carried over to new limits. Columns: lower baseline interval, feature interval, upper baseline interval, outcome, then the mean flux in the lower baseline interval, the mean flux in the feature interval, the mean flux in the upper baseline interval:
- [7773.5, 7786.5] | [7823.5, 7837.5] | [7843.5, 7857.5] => 0.05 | 6.34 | 6.34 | 6.37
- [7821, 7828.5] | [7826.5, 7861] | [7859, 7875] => 0.33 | 6.41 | 6.36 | 6.44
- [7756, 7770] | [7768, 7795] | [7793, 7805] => -0.15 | 6.4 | 6.37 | 6.27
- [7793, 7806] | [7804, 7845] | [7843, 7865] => -0.48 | 6.29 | 6.41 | 6.38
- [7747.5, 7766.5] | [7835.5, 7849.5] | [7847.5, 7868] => -0.22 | 6.36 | 6.46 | 6.37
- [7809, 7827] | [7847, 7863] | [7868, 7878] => 0.07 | 6.42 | 6.36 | 6.38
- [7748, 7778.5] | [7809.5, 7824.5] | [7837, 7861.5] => -0.11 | 6.33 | 6.42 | 6.39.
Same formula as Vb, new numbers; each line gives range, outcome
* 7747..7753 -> 6.24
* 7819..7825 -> 6.42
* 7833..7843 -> 6.42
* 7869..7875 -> 6.42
